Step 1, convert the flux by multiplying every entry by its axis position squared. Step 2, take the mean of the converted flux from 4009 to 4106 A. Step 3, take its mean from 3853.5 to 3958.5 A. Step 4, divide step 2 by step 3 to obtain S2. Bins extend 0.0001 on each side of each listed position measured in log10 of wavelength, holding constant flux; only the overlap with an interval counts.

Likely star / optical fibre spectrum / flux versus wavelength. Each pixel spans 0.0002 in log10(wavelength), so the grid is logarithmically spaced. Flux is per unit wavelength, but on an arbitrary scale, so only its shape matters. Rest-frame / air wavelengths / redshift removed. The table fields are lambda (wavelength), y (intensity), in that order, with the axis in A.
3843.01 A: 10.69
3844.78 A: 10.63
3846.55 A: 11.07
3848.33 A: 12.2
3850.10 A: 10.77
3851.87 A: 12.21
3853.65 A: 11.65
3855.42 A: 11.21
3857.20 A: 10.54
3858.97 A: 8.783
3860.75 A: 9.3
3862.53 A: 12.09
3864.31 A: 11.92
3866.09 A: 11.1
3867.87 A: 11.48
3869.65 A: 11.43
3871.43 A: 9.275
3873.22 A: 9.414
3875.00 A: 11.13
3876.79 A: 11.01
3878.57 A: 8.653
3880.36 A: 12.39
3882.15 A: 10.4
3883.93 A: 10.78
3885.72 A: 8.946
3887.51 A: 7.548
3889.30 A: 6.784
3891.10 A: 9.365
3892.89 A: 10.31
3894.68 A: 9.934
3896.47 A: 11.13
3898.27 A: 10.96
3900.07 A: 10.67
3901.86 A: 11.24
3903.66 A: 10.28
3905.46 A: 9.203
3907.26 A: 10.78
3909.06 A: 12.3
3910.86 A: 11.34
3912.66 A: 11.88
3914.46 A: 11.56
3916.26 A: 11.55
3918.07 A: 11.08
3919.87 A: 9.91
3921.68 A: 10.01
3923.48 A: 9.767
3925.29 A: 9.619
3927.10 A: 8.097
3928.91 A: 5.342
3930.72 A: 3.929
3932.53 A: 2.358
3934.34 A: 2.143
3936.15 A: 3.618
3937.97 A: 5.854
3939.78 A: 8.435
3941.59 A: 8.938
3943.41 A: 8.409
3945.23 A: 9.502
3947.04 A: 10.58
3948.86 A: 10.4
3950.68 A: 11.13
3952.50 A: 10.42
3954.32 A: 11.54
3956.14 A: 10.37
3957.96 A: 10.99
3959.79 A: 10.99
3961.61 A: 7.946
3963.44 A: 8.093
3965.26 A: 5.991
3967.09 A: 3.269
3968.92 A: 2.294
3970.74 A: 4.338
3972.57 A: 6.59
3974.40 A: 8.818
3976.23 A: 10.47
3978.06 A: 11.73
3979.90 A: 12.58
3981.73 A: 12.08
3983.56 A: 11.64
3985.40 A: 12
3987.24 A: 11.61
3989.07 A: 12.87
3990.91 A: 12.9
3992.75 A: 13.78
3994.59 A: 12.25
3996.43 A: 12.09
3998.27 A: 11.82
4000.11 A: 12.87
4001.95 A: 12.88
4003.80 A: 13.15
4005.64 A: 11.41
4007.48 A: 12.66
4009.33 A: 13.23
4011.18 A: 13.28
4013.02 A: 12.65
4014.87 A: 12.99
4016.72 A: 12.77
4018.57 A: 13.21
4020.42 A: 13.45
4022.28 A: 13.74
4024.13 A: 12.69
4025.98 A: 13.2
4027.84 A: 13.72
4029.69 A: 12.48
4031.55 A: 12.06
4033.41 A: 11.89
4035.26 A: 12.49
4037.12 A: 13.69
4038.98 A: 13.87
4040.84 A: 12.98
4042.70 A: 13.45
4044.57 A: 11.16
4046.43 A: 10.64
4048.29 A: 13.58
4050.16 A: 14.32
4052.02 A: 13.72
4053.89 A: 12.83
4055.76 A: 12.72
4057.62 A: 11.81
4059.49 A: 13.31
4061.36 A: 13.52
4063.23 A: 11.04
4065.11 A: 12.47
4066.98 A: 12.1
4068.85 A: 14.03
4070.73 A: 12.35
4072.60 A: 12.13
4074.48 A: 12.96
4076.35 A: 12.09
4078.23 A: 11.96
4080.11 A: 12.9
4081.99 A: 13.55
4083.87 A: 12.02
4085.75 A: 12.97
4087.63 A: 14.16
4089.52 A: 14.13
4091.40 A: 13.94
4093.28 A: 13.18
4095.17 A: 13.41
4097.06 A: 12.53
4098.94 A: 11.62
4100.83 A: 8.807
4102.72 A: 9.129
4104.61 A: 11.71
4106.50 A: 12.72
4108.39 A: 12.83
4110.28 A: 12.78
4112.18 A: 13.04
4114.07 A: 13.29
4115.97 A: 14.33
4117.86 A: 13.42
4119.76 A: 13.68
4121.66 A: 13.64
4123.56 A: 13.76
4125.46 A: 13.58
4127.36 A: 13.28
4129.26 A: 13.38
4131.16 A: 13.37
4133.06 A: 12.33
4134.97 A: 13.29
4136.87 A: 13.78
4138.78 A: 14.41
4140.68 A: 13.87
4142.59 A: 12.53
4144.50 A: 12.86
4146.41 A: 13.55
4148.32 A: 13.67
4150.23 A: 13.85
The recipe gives 1.4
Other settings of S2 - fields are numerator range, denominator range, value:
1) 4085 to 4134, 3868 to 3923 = 1.38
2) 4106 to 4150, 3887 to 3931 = 1.51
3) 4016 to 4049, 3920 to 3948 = 1.87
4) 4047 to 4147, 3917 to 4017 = 1.41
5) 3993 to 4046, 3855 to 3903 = 1.34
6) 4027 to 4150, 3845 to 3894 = 1.38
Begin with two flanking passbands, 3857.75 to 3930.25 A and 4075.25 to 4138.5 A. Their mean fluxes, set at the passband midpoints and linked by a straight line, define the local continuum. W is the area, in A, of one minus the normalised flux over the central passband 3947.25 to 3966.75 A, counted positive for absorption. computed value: 2.4 A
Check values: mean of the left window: 10.2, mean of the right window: 12.9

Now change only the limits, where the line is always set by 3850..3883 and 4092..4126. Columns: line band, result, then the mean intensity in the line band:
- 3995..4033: -2.8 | 12.8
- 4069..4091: -0.9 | 12.9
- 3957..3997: 6.4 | 9.77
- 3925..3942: 8.6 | 5.61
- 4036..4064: -1.5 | 12.9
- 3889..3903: 1.0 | 10.2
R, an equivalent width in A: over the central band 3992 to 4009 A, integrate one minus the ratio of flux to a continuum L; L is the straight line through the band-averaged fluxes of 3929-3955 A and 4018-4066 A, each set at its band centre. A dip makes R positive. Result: -3.1 A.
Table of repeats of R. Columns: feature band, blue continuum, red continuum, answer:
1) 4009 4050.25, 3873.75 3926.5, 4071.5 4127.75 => -3.4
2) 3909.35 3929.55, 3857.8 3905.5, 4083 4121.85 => 0.9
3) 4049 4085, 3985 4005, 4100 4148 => 0.1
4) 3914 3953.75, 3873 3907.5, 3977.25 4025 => 9.9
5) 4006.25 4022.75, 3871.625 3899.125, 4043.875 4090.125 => -1.6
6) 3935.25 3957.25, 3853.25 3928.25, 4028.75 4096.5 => 4.1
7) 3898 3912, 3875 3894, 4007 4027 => -0.9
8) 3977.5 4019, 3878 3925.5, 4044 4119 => -3.5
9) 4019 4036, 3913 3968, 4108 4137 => -3.3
